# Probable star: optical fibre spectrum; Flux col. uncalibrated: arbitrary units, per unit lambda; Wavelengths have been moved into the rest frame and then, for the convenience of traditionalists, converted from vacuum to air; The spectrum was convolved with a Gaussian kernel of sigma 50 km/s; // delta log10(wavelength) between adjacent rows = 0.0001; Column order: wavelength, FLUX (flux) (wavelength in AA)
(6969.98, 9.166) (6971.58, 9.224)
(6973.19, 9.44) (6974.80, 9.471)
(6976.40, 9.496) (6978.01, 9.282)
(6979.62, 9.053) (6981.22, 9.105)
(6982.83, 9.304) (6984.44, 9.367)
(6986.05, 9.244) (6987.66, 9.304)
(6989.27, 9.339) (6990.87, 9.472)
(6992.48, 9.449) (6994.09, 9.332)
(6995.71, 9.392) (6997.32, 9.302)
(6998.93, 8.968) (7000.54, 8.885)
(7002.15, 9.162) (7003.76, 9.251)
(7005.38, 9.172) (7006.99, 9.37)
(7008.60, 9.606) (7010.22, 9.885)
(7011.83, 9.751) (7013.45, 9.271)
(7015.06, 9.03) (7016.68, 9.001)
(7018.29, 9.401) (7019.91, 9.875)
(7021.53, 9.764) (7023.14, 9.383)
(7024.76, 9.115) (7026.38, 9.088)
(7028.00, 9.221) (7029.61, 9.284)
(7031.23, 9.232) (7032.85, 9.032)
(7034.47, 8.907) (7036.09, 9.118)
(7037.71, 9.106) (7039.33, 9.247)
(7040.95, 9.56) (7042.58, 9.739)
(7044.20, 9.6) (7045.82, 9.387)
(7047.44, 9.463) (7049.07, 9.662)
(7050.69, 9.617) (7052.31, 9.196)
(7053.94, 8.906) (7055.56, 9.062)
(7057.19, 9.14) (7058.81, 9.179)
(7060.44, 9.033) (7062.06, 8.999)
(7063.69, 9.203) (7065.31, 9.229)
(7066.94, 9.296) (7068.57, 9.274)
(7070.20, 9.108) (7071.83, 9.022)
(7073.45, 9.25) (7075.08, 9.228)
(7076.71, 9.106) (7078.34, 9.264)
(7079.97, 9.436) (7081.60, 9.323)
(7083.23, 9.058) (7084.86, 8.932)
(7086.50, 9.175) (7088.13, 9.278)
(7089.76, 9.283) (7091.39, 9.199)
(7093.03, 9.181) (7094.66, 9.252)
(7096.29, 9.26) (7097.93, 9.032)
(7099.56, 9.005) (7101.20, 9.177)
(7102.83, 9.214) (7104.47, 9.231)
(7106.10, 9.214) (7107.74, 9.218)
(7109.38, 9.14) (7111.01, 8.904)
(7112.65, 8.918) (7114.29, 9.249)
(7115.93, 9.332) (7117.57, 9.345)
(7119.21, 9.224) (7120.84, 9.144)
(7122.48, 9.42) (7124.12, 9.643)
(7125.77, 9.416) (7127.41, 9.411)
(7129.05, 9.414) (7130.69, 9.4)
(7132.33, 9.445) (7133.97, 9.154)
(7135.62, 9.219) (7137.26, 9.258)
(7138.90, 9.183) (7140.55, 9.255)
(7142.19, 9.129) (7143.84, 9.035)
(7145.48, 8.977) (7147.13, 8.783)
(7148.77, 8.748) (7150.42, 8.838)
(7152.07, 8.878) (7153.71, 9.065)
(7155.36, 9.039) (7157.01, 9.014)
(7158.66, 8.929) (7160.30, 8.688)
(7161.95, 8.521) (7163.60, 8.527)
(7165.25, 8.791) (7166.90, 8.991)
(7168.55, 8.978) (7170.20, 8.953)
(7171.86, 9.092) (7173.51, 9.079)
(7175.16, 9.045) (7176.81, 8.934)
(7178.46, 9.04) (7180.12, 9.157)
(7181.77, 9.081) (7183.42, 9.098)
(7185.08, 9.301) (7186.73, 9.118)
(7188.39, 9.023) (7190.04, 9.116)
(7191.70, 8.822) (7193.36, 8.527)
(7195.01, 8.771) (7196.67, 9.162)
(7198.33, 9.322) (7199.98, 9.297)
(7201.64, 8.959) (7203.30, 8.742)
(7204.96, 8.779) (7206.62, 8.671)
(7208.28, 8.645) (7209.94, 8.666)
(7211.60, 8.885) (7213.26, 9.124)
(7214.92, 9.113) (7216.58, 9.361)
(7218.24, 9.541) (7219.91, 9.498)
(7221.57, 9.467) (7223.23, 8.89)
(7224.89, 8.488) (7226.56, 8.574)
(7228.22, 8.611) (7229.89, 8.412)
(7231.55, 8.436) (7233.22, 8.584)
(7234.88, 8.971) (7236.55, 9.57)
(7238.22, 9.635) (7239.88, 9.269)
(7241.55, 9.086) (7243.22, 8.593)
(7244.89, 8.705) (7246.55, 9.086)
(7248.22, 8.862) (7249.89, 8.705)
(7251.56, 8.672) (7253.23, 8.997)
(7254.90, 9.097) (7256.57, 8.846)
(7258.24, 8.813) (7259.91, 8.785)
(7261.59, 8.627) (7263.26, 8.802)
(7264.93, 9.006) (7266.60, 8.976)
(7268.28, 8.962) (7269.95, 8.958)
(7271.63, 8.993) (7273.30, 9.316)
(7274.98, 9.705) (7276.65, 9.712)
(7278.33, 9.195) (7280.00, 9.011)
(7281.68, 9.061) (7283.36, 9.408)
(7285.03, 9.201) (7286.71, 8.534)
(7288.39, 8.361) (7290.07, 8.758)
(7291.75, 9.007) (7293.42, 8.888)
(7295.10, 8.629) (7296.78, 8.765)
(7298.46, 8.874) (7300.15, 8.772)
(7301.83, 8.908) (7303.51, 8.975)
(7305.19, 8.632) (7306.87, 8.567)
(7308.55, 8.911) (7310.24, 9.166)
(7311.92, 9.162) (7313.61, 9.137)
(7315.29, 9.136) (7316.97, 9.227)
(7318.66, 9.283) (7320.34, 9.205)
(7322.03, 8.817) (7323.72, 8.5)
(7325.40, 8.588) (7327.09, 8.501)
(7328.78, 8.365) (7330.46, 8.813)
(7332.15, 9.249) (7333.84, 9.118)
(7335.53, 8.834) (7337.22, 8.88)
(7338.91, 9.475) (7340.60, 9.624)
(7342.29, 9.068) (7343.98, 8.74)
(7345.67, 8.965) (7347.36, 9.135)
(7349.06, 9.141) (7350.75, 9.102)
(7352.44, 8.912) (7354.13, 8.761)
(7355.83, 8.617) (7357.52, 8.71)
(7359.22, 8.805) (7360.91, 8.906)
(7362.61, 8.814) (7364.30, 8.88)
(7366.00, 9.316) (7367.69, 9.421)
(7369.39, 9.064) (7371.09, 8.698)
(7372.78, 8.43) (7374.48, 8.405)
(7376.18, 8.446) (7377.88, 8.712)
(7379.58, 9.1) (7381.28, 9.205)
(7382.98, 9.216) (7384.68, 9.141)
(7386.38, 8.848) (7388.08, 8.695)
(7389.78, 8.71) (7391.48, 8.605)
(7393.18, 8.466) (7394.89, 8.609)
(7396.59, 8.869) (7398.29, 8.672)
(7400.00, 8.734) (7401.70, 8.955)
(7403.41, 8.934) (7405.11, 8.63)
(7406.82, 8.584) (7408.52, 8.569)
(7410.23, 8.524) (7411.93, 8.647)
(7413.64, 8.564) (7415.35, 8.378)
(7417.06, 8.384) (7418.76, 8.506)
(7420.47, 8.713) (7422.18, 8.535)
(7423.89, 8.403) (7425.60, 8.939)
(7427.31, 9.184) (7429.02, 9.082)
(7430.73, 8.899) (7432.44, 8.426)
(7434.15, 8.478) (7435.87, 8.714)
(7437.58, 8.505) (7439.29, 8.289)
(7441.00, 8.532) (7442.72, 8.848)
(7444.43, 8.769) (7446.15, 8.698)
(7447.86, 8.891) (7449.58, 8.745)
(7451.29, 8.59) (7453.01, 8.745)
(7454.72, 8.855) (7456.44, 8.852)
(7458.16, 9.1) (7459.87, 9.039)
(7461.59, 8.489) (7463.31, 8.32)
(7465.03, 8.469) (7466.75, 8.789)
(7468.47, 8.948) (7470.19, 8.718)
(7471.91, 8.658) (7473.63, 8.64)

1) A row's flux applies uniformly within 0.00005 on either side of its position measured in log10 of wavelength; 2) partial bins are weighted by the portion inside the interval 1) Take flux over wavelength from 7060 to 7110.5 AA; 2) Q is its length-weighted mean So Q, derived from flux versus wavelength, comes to 9.18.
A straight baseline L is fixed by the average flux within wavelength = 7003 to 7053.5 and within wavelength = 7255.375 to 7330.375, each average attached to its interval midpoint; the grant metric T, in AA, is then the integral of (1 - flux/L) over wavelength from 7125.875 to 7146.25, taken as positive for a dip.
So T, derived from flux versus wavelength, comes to -0.1 AA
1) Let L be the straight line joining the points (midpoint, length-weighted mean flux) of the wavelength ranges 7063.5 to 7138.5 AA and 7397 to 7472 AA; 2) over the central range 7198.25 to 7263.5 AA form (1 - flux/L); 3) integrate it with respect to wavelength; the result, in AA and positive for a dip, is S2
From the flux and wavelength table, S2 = 0.7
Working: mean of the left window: 9.23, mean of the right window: 8.69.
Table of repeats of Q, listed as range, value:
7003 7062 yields 9.32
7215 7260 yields 8.95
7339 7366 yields 8.97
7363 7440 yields 8.74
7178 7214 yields 8.97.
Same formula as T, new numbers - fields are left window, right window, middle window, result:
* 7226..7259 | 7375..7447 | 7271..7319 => -1.0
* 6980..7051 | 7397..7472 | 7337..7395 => -0.7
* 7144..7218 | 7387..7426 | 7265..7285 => -0.9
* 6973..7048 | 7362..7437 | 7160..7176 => 0.4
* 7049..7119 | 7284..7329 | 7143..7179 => 0.7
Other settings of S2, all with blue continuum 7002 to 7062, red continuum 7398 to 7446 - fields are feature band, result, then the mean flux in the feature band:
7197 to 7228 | 0.05 AA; 9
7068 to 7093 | 0.11 AA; 9.19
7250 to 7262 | 0.14 AA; 8.83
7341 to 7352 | -0.33 AA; 9.05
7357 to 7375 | -0.24 AA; 8.87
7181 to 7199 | 0.04 AA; 9.03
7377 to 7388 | -0.36 AA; 9.01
